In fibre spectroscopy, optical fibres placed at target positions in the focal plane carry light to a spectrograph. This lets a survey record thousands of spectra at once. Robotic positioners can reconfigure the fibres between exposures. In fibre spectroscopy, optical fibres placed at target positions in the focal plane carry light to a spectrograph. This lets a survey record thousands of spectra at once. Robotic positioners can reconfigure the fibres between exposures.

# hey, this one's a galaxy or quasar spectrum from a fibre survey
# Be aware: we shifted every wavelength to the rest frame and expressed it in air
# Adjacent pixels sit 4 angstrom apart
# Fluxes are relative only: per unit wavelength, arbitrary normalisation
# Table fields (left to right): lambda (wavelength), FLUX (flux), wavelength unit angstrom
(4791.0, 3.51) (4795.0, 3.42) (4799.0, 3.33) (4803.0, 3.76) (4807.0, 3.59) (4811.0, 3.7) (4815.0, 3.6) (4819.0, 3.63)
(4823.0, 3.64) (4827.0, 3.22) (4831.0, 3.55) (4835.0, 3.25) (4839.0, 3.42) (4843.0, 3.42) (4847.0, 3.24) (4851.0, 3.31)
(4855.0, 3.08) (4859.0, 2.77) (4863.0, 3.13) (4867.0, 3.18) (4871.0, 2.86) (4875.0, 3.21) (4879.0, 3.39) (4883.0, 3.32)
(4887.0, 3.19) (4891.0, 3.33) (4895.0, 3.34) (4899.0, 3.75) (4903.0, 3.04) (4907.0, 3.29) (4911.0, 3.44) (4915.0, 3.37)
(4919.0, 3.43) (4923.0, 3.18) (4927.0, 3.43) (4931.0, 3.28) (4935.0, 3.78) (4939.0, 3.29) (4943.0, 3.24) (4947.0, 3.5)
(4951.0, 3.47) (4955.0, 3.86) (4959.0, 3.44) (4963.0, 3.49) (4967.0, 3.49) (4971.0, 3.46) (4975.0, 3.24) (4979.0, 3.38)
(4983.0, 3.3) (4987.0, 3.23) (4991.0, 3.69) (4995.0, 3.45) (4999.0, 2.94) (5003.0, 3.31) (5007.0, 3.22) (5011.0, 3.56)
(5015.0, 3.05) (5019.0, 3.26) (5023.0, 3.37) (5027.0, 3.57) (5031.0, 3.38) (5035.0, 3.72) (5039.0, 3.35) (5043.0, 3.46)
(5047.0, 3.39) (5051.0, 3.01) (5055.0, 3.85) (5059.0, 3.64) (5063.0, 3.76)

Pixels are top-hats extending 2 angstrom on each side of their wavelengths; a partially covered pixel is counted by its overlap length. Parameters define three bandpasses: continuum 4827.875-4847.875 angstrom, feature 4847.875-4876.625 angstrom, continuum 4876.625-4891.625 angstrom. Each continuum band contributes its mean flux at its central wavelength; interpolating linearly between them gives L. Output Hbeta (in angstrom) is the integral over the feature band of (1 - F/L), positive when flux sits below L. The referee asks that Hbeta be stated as 2.2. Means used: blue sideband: 3.37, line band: 3.08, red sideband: 3.3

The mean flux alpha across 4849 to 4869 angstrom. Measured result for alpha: 3.09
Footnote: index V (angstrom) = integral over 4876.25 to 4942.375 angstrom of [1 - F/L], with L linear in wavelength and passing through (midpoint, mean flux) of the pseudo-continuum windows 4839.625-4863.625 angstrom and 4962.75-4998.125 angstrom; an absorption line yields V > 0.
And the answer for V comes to -1.8 angstrom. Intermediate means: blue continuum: 3.17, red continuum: 3.4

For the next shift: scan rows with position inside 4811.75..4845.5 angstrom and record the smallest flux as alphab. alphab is 3.22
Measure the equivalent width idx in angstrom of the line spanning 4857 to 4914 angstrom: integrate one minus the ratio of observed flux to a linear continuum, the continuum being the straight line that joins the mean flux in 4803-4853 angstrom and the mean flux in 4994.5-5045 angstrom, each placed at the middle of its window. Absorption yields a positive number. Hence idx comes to 3.4 angstrom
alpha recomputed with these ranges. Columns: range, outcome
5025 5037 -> 3.56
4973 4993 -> 3.37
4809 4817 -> 3.65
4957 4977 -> 3.42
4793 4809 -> 3.52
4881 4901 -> 3.39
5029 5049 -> 3.46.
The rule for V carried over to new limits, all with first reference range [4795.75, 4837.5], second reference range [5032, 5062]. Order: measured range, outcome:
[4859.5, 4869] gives 1.1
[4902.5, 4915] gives 0.7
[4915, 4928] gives 0.6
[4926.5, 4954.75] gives 0.4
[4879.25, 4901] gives 0.8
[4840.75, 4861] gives 2.0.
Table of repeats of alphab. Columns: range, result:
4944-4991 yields 3.23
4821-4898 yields 2.77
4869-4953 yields 2.86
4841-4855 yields 3.08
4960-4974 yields 3.46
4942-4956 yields 3.24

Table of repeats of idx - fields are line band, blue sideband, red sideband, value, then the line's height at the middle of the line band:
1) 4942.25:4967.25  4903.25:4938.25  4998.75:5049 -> -1.02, 3.37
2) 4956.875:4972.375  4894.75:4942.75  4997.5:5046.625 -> -0.48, 3.37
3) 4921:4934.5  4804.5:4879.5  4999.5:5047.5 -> -0.01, 3.35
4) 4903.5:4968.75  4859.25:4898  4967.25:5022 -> -3.22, 3.27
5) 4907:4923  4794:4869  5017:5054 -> 0.10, 3.39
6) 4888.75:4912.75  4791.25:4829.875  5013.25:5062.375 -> 0.93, 3.5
